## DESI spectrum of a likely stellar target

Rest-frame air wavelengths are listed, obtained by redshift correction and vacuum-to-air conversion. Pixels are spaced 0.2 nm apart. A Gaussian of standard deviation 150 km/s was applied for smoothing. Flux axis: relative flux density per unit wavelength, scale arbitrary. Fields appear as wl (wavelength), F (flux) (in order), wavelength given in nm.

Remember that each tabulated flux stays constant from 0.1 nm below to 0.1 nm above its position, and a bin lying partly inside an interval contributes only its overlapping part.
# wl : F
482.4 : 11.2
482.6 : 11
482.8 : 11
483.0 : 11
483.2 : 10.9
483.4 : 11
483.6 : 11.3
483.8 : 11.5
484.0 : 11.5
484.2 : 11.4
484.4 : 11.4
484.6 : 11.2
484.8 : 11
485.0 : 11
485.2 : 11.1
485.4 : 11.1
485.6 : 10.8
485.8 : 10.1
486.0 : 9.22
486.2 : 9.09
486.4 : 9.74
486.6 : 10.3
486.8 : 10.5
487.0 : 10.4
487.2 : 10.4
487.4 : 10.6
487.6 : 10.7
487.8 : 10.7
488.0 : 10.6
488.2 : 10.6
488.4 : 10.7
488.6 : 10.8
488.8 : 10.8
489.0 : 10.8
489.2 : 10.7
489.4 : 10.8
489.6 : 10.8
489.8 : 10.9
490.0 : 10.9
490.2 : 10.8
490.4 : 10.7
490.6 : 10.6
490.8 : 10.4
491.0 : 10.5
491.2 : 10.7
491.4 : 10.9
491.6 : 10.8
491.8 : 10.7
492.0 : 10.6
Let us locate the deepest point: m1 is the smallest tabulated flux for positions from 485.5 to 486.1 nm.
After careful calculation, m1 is 9.22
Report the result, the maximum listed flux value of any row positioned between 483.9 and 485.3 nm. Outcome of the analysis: 11.5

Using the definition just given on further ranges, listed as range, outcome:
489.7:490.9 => 10.9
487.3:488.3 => 10.7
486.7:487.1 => 10.5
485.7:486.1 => 10.1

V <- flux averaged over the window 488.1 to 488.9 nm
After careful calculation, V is 10.7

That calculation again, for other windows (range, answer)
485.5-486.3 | 9.8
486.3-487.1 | 10.2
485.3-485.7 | 10.9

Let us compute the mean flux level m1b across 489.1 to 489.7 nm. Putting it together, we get 10.8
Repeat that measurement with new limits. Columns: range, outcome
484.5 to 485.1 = 11.1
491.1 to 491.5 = 10.8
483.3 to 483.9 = 11.3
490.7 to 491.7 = 10.7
